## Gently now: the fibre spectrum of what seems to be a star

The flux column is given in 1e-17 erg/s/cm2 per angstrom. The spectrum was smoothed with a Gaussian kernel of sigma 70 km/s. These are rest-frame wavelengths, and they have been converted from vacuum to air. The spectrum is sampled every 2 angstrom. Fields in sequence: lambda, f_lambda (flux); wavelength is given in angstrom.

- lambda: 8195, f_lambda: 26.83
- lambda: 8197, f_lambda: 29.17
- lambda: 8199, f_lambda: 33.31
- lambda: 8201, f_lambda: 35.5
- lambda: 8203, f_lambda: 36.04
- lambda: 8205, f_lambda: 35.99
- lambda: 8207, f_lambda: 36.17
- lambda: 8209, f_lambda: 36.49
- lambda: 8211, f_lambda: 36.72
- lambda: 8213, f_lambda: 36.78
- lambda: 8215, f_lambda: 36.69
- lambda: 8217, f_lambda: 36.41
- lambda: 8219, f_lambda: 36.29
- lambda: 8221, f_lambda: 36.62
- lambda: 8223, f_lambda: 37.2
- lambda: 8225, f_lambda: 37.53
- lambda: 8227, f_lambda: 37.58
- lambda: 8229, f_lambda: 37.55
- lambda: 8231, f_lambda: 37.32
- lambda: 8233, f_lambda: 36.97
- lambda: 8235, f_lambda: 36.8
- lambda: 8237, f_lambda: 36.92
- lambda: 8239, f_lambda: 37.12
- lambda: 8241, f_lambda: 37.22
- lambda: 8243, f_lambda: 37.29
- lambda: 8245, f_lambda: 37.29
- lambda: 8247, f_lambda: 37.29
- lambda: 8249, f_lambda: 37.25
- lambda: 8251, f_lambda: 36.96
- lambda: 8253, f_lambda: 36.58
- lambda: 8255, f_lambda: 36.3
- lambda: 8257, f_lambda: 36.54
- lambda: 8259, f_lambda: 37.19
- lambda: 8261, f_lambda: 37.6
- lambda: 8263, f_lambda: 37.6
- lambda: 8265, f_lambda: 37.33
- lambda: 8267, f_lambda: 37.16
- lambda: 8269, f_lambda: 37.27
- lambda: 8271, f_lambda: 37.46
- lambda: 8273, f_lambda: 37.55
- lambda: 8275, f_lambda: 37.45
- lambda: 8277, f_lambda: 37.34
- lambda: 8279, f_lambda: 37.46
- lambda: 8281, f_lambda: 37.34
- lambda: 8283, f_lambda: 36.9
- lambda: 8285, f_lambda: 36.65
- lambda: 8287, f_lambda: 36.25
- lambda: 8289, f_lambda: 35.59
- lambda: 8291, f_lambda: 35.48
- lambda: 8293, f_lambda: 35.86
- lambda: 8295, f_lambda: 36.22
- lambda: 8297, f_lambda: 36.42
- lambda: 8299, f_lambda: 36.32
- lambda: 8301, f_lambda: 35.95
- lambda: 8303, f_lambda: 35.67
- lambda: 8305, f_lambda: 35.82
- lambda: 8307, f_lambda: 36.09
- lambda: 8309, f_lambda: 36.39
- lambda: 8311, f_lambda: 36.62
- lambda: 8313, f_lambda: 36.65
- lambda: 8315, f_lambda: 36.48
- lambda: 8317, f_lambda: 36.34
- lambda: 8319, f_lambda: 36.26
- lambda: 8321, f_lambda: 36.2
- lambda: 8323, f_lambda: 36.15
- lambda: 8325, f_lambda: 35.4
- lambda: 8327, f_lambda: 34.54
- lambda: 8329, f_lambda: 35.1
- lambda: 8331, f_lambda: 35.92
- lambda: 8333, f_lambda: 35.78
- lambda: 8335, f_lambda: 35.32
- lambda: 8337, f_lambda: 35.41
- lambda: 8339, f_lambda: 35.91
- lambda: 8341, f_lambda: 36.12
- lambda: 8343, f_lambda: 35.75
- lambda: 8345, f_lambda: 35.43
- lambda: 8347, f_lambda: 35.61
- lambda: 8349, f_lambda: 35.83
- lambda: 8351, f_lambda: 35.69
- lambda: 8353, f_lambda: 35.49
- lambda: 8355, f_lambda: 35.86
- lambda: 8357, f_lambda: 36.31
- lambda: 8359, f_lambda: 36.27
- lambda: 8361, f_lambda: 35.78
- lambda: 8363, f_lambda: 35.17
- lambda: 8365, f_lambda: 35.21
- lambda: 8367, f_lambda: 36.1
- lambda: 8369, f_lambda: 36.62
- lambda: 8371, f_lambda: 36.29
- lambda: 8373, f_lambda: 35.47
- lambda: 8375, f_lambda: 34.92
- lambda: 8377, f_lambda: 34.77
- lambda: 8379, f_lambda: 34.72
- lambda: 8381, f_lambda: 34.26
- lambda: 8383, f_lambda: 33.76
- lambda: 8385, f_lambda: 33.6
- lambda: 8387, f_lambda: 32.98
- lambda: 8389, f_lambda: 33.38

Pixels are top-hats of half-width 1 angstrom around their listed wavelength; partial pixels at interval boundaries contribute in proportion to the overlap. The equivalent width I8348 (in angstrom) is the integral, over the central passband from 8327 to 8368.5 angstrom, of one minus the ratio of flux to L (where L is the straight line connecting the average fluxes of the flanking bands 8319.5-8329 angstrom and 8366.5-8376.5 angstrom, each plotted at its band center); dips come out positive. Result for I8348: 0.0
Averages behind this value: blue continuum 35.6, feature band 35.7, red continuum 35.8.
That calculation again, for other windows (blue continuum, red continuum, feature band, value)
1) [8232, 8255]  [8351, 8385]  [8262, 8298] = -0.30 angstrom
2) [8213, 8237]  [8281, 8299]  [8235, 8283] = -0.77 angstrom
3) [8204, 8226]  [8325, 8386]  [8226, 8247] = -0.44 angstrom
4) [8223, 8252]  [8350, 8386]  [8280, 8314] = 0.11 angstrom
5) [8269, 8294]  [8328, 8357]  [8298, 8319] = 0.04 angstrom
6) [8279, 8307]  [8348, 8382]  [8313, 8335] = 0.07 angstrom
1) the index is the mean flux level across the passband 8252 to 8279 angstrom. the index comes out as 37.2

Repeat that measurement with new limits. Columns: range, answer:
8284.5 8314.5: 36.1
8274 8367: 36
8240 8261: 37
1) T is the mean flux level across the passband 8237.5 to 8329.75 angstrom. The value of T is 36.6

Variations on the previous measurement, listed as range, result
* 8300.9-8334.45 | 36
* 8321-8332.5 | 35.5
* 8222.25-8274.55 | 37.2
